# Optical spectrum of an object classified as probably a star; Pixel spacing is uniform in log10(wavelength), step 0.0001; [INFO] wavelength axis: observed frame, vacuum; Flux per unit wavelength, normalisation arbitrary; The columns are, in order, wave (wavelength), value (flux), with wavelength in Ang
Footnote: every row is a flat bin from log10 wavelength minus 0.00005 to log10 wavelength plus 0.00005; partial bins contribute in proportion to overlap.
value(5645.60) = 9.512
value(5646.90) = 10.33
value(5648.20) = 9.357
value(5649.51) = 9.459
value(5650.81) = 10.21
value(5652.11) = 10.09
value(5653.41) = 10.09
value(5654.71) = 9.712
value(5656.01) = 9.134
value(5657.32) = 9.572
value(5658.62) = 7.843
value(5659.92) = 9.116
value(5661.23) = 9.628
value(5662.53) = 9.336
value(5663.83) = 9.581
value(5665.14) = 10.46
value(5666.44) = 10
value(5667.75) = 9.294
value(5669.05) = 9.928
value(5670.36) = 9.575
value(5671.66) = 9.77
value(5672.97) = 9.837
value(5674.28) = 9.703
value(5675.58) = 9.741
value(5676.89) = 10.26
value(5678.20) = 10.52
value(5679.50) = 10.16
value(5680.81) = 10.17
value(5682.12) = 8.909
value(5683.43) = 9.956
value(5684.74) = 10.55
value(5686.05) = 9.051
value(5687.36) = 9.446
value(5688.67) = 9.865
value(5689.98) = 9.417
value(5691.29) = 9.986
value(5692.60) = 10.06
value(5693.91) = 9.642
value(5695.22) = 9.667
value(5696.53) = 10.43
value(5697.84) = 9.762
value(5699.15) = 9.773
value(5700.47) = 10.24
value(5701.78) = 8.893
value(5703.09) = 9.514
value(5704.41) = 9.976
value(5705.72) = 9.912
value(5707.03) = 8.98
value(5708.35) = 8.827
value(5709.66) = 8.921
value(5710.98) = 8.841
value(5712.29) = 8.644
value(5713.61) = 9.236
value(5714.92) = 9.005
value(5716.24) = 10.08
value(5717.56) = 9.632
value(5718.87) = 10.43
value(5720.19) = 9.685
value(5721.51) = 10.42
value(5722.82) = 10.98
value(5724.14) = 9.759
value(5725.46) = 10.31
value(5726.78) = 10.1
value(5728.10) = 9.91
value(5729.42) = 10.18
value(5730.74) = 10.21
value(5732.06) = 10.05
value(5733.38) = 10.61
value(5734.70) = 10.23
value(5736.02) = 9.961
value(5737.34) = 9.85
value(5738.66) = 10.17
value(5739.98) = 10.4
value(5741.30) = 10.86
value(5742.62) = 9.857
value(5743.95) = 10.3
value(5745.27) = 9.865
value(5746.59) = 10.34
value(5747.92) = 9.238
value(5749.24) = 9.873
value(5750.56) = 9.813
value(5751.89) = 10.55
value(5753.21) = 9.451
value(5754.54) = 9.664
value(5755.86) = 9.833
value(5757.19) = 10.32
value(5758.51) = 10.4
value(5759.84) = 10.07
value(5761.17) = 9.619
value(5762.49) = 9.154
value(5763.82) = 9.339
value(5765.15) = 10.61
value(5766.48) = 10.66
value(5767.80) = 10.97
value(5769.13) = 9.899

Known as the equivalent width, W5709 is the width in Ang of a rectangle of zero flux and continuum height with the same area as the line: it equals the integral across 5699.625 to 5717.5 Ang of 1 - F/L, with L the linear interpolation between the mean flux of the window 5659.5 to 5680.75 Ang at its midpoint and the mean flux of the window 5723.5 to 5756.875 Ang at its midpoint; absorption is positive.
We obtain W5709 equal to 1.1 Ang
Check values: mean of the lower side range 9.82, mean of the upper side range 10.1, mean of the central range 9.32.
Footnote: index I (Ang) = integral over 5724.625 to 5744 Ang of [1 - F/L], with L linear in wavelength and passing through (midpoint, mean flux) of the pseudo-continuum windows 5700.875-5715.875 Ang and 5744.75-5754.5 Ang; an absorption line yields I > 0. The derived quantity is -1.17 Ang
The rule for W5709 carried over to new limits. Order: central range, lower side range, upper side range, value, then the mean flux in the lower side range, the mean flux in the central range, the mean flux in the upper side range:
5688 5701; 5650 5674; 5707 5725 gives -0.40 Ang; 9.62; 9.88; 9.56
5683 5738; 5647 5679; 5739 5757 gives 0.48 Ang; 9.69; 9.79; 10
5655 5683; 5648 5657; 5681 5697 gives 0.26 Ang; 9.72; 9.65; 9.75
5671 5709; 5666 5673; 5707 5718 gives -1.32 Ang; 9.71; 9.76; 9.12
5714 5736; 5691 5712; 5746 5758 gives -0.82 Ang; 9.57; 10.1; 9.9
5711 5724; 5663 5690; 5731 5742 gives 0.50 Ang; 9.82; 9.75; 10.3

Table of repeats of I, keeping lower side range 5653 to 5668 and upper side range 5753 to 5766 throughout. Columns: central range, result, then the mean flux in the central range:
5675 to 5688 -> -0.4 Ang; 9.87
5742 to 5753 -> -0.2 Ang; 9.96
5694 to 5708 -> -0.1 Ang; 9.69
